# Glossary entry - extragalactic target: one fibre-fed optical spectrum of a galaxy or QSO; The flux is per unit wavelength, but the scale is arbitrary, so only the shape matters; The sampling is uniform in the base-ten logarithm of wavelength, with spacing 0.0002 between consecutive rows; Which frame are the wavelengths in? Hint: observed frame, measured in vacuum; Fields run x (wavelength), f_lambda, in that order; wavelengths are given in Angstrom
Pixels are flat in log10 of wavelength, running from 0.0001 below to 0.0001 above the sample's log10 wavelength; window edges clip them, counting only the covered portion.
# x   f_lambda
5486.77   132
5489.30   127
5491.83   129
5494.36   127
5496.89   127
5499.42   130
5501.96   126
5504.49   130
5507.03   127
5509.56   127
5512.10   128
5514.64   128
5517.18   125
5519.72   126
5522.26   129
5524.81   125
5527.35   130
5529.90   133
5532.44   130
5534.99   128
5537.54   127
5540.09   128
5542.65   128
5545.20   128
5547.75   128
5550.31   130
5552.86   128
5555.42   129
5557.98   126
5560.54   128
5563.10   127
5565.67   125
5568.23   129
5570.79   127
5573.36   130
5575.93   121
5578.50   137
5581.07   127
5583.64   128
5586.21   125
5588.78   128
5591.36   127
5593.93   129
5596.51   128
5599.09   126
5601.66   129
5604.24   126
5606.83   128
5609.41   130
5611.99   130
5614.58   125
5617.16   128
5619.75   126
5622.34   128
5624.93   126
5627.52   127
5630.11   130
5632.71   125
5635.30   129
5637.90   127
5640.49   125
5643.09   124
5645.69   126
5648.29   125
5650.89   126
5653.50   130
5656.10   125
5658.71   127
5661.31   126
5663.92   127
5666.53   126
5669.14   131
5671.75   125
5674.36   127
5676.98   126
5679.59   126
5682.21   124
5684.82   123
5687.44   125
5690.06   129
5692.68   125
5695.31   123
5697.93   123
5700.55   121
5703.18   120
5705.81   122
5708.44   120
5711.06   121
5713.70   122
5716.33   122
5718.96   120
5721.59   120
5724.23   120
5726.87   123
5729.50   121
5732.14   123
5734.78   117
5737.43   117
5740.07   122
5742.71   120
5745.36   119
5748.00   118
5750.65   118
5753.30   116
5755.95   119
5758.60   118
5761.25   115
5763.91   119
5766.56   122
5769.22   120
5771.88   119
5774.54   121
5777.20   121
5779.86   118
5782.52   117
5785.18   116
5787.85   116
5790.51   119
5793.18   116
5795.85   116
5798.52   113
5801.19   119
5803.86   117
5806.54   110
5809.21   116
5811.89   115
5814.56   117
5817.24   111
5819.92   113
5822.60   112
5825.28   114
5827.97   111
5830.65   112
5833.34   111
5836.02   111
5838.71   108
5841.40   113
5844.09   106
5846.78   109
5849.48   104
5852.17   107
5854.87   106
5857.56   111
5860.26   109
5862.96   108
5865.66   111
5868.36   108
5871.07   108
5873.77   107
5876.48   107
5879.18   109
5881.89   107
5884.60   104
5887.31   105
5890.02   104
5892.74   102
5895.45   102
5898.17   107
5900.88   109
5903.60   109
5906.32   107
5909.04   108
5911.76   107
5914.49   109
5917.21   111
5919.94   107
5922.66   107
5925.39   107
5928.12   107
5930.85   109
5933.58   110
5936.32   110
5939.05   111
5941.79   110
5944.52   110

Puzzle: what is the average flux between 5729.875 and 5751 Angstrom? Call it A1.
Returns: 119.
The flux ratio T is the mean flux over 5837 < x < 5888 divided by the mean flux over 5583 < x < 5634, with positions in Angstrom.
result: 0.8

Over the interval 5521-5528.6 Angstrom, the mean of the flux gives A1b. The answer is 128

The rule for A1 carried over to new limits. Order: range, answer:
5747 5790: 118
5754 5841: 116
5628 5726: 125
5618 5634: 127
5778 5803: 117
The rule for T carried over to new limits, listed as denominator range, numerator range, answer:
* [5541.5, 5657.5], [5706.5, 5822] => 0.93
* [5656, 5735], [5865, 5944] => 0.87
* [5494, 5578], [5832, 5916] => 0.84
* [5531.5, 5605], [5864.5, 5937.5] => 0.84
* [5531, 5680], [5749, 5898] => 0.88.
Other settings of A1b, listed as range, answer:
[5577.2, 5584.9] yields 131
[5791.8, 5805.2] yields 116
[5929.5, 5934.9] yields 110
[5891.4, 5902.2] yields 105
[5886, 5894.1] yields 104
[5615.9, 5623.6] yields 127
